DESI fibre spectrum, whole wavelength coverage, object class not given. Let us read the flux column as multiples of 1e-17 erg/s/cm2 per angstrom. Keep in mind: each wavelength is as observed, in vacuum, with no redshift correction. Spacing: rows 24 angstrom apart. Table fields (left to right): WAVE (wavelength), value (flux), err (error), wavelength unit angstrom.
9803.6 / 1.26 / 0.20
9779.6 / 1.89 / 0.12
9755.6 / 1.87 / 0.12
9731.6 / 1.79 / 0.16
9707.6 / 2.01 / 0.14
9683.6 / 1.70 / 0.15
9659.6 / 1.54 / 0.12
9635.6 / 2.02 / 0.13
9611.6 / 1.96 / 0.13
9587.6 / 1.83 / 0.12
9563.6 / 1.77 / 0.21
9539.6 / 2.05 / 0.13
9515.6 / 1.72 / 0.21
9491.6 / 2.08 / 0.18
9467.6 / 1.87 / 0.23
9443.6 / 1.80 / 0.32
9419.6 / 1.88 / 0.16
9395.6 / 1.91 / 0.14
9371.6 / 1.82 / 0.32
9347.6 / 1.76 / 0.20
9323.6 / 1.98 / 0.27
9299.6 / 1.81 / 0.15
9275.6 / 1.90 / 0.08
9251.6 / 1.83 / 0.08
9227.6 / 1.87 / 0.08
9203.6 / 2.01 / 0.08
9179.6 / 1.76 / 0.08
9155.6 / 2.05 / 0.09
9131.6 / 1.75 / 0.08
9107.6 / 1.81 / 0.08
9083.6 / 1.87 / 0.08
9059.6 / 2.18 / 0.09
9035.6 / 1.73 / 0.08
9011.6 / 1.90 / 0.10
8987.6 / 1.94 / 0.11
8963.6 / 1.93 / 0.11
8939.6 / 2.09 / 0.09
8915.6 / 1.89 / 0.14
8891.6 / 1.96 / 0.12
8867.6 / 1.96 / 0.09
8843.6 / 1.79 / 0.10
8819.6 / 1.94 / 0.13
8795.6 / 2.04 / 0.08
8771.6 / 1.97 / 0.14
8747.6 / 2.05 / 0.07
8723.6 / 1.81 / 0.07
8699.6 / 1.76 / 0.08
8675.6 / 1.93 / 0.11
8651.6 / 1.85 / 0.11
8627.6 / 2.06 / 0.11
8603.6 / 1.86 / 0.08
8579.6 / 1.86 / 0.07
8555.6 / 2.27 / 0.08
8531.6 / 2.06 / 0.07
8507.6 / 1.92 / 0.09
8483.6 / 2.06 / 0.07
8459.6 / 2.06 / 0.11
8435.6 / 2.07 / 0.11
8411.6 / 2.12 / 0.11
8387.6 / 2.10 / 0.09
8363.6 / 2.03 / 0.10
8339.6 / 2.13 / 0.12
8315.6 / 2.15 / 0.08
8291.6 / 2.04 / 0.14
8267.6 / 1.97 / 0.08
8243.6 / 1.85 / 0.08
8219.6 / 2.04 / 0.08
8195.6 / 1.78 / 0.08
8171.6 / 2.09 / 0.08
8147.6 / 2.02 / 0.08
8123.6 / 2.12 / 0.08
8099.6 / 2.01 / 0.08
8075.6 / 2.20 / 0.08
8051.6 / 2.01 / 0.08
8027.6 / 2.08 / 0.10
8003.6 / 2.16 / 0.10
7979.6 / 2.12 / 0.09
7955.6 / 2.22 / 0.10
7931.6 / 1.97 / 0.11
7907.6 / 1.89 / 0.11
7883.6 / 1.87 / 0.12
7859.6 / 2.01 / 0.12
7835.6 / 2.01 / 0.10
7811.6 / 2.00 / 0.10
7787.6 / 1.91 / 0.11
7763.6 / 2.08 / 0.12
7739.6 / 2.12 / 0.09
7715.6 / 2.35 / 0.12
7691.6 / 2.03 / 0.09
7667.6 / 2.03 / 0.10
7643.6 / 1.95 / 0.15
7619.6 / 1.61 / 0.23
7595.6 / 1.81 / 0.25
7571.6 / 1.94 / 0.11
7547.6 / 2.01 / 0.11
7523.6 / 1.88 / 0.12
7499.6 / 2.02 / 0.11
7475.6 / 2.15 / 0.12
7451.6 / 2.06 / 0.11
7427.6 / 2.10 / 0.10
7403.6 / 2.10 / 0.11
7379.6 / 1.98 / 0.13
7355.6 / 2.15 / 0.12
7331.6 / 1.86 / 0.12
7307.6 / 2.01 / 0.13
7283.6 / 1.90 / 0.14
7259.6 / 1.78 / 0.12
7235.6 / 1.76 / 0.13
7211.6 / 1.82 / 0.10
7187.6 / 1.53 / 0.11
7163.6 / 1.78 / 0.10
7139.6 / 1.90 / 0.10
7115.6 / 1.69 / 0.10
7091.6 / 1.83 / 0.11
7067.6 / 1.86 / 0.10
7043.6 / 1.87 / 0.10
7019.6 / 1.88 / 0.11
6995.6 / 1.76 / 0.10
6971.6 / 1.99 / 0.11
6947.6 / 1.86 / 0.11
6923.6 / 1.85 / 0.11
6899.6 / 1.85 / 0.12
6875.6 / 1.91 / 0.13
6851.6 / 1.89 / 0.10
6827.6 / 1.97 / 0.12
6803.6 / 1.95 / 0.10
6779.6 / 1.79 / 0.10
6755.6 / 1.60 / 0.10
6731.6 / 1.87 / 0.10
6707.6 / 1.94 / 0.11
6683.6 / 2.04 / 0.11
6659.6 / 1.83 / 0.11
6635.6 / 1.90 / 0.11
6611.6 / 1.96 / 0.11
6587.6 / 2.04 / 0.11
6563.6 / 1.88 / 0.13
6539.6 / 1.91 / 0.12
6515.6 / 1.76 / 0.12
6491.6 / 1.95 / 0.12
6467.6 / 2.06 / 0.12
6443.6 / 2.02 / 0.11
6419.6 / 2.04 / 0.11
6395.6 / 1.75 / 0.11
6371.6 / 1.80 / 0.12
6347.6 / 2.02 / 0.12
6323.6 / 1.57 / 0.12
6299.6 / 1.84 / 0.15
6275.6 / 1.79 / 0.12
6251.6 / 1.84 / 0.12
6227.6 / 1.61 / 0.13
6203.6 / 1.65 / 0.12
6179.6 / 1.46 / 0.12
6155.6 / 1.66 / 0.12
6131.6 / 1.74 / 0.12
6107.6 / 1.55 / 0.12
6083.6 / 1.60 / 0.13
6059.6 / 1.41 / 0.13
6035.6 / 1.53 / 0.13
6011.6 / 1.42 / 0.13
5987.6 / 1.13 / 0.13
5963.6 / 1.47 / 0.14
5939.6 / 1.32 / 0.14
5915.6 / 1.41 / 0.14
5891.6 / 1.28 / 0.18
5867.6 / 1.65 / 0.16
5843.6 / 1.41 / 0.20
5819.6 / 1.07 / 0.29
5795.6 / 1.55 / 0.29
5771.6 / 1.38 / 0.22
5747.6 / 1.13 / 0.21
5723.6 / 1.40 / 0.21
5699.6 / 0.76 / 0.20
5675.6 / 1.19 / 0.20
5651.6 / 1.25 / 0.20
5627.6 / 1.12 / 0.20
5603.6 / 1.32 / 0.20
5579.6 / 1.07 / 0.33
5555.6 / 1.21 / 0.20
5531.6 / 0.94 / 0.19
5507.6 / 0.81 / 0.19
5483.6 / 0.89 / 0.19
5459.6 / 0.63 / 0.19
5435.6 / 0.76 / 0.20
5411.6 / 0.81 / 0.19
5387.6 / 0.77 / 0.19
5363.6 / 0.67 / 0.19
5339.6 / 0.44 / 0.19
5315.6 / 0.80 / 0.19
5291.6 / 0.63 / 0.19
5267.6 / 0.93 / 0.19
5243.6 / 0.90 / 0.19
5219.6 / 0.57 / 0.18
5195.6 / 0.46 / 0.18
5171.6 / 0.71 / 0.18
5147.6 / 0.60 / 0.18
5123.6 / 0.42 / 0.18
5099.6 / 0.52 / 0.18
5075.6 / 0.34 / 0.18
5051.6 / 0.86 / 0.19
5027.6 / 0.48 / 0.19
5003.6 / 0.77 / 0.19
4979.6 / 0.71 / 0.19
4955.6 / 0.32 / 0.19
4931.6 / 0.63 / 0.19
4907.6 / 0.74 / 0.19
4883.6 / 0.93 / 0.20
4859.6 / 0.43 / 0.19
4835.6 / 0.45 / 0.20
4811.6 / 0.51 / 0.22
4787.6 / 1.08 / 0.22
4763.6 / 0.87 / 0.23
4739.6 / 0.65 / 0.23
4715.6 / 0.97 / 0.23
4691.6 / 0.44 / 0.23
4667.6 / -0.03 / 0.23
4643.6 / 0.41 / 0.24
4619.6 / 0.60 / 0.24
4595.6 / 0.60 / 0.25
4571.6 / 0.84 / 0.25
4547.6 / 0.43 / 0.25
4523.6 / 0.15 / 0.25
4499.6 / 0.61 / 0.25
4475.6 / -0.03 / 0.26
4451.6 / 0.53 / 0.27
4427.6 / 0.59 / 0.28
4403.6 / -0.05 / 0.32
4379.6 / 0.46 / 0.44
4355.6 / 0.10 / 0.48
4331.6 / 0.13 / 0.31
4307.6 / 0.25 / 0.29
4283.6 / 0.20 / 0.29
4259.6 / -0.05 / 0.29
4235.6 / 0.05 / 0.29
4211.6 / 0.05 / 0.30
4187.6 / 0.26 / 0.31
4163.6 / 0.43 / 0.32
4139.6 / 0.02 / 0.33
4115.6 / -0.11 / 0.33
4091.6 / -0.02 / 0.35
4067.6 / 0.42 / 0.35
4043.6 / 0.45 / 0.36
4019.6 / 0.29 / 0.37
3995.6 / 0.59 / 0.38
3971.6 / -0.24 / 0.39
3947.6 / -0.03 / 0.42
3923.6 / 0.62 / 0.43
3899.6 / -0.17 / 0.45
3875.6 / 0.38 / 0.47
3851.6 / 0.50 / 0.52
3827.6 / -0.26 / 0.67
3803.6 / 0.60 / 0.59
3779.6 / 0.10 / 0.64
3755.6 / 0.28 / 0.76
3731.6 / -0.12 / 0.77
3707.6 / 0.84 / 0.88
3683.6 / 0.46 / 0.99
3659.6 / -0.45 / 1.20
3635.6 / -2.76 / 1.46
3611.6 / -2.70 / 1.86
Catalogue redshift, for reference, 0.39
